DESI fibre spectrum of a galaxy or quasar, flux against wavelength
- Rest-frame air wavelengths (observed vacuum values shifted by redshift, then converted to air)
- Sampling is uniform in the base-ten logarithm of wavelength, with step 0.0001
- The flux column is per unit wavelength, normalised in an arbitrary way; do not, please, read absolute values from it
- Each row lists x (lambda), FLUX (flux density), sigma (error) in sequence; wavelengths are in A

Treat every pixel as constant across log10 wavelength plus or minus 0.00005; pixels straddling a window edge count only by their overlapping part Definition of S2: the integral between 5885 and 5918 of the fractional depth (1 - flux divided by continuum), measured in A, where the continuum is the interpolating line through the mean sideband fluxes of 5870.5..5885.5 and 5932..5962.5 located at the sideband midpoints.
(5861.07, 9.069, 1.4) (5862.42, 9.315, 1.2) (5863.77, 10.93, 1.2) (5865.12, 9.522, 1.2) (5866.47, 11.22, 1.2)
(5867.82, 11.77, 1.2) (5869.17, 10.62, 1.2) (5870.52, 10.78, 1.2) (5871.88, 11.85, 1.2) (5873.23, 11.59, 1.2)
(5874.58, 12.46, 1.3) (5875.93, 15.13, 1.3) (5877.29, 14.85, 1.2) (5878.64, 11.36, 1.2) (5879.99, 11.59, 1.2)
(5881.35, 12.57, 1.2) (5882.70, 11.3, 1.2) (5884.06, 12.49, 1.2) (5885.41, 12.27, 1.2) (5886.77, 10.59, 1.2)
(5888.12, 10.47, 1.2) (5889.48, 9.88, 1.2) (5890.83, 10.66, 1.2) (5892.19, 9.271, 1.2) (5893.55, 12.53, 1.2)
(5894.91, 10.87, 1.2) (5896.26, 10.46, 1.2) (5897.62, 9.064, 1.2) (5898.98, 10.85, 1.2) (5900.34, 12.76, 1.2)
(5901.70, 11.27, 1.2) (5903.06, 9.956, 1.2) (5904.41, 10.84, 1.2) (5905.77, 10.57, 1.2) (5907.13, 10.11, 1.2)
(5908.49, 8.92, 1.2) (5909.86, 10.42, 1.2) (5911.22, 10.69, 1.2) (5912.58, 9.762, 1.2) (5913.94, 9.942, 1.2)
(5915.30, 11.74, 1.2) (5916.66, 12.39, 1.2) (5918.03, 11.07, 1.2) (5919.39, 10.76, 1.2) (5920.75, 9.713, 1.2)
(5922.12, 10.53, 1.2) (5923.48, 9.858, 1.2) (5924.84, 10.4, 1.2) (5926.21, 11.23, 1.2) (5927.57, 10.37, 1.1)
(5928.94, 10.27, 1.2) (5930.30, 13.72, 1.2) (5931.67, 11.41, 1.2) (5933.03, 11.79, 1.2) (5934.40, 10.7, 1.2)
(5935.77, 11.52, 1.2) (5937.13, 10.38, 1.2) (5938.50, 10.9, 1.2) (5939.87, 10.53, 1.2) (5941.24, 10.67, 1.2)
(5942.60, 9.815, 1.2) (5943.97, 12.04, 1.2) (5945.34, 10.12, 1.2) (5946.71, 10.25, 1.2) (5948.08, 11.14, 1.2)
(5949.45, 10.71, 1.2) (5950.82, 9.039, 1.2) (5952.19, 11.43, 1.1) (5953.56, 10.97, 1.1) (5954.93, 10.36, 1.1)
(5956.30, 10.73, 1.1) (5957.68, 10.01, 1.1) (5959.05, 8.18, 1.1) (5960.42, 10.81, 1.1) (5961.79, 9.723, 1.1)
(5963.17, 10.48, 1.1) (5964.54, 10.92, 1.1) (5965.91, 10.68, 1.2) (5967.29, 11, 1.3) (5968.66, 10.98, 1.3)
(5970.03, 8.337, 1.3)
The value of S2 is 3.1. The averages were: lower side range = 12.4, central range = 10.7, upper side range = 10.5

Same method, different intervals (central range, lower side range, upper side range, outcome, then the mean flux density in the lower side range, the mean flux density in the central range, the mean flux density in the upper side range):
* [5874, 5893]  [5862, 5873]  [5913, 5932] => -1.6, 10.8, 11.8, 10.9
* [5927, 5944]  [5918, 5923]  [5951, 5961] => -1.1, 10.4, 11.1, 10.3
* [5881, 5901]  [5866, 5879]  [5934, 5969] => 1.3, 12.2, 11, 10.5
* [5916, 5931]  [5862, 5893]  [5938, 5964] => -0.2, 11.4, 10.9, 10.4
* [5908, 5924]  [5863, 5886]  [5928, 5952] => 1.1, 11.9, 10.5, 10.9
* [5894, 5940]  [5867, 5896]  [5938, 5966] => 1.1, 11.6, 10.8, 10.4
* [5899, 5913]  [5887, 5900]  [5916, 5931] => 0.2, 10.5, 10.6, 10.9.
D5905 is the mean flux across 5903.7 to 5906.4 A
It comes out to 10.7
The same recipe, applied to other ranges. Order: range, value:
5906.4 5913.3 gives 9.98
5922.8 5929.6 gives 10.4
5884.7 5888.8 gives 11.1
